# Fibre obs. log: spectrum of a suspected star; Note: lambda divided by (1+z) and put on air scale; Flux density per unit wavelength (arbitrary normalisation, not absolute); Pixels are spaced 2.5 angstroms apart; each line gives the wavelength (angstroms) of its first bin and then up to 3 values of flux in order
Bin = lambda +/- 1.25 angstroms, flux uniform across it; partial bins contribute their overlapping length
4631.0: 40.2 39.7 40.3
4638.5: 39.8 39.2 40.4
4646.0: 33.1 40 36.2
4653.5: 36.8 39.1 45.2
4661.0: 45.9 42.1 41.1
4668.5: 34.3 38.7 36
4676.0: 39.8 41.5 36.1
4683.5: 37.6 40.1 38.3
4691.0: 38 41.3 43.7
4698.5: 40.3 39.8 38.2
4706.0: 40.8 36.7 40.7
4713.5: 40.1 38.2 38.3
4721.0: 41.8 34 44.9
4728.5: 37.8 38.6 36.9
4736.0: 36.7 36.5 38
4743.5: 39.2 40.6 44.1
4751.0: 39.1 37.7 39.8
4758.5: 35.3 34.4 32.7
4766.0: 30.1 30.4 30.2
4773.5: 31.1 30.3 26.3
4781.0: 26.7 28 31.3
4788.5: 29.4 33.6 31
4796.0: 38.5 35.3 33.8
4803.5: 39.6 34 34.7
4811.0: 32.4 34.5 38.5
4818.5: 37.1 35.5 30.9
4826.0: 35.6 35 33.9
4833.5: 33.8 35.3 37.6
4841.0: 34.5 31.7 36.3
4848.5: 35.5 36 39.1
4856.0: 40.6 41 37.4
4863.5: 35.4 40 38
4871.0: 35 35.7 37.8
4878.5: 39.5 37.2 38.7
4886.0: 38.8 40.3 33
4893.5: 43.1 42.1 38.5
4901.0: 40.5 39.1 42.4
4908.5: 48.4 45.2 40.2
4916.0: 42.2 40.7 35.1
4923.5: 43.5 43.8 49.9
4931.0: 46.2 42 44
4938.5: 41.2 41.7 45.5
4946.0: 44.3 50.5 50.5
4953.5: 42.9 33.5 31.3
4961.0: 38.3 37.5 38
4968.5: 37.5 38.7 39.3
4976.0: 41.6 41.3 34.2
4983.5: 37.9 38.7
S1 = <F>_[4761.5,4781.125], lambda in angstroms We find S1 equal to 30.1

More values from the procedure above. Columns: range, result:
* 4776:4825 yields 33.2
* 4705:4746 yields 38.7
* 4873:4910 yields 39.8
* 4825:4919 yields 38.3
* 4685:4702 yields 40.2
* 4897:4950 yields 43.1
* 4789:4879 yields 35.9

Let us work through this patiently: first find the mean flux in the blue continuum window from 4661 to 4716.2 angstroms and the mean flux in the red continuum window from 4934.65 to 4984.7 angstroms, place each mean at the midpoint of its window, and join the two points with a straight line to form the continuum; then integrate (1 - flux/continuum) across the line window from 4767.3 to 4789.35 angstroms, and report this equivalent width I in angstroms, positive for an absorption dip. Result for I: 5.8 angstroms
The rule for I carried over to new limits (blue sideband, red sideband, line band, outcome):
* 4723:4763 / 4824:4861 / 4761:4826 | 7.74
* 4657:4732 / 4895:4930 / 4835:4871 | 3.99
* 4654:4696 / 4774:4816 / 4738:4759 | -2.23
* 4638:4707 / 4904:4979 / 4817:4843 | 3.81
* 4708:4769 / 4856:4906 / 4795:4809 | 0.79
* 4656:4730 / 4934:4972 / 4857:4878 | 1.53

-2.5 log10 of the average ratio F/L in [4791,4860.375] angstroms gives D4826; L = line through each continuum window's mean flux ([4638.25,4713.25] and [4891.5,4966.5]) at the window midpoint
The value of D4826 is 0.152 mag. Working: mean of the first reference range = 39.4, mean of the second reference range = 42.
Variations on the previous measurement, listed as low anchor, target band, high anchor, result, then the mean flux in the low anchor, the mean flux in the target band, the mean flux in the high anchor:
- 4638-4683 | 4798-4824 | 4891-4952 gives 0.18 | 39.1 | 35.2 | 43.1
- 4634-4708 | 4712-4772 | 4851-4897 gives 0.05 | 39.4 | 37.4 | 38.4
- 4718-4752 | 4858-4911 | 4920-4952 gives 0.10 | 39.1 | 39.3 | 44.5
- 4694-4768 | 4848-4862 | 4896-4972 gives 0.06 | 38.4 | 38.4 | 41.8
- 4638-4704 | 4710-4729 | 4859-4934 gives 0.00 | 39.4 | 39.5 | 40.3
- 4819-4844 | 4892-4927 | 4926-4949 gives 0.01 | 34.5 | 41.7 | 44.8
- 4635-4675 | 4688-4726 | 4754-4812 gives -0.09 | 39.3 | 39.6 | 32.6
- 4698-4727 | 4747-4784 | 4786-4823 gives 0.11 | 39.4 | 33.2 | 34.6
